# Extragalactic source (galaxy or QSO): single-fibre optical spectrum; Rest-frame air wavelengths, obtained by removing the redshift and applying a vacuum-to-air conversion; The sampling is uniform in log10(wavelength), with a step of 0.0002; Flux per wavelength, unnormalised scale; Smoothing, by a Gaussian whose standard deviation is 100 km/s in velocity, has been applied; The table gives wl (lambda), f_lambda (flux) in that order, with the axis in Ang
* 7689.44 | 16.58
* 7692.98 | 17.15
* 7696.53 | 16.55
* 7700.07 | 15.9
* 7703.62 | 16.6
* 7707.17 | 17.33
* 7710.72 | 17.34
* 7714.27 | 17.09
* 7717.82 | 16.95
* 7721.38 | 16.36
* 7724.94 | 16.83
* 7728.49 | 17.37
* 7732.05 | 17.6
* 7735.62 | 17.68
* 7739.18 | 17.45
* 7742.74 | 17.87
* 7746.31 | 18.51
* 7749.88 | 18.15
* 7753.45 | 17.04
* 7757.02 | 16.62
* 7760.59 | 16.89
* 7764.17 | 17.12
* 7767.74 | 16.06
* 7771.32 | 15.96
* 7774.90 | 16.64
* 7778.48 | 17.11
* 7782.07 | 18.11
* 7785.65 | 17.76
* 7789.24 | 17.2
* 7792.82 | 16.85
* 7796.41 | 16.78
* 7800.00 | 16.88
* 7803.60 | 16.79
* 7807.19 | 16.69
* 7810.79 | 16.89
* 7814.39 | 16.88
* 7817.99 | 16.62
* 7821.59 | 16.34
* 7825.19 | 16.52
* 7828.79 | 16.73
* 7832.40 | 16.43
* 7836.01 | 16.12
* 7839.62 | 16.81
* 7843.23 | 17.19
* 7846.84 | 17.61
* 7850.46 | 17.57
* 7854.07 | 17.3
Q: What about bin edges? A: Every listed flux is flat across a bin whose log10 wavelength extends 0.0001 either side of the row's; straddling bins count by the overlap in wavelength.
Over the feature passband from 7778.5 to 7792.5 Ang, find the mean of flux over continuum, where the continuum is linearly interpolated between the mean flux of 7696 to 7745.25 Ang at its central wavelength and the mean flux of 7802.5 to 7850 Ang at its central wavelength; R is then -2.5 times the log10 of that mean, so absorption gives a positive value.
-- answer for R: -0.04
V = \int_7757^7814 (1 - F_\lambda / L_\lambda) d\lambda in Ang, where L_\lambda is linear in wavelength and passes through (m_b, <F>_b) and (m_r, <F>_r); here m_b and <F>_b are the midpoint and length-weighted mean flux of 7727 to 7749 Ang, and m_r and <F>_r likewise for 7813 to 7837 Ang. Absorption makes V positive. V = 0.6 Ang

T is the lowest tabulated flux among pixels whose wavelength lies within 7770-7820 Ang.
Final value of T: 15.96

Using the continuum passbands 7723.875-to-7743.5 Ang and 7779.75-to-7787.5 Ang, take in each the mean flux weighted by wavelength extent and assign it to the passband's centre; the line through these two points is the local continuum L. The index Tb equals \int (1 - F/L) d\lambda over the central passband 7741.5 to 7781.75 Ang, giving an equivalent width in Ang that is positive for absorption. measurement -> 1.3 Ang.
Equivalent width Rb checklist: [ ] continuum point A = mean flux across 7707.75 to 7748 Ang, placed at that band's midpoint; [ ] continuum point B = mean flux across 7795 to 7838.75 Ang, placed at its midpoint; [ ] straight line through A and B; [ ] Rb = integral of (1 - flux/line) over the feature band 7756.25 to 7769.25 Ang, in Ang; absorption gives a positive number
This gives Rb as 0.3 Ang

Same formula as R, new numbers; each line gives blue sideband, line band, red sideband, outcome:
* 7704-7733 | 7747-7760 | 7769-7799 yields -0.02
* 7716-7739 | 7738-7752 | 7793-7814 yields -0.06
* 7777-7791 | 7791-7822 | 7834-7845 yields 0.03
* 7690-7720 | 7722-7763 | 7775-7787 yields -0.02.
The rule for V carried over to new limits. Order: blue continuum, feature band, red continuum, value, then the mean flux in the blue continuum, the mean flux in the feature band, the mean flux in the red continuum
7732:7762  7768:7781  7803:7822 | 0.5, 17.5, 16.6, 16.7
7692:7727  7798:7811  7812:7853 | 0.0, 16.8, 16.8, 16.8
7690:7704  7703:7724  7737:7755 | 0.0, 16.5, 17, 17.8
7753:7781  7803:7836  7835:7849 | 0.6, 16.7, 16.6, 17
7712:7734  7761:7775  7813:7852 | 0.4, 17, 16.5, 16.8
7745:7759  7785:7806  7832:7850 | 0.3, 17.5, 17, 16.9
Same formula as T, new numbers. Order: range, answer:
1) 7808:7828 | 16.34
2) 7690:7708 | 15.9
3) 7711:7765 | 16.36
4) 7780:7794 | 16.85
